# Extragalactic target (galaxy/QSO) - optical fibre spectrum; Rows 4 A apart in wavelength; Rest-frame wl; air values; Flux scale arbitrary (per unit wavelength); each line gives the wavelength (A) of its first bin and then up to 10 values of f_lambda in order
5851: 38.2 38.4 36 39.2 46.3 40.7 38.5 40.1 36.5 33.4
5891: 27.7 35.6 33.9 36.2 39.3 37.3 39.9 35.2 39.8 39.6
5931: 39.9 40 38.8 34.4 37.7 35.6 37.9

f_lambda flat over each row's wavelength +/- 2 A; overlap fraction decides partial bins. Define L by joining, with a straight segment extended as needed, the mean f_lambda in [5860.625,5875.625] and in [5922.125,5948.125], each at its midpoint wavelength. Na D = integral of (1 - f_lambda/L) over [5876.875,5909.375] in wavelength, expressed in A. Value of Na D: 4.0 A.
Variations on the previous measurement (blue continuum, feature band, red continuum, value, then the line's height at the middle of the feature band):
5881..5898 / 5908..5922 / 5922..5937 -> -0.1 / 37.5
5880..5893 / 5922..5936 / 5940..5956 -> -1.7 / 35.4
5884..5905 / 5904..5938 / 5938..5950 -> -3.5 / 35.2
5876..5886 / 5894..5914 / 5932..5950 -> 0.6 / 37.8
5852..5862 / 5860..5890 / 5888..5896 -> -3.8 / 34.4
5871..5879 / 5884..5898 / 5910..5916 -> 2.3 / 39.1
